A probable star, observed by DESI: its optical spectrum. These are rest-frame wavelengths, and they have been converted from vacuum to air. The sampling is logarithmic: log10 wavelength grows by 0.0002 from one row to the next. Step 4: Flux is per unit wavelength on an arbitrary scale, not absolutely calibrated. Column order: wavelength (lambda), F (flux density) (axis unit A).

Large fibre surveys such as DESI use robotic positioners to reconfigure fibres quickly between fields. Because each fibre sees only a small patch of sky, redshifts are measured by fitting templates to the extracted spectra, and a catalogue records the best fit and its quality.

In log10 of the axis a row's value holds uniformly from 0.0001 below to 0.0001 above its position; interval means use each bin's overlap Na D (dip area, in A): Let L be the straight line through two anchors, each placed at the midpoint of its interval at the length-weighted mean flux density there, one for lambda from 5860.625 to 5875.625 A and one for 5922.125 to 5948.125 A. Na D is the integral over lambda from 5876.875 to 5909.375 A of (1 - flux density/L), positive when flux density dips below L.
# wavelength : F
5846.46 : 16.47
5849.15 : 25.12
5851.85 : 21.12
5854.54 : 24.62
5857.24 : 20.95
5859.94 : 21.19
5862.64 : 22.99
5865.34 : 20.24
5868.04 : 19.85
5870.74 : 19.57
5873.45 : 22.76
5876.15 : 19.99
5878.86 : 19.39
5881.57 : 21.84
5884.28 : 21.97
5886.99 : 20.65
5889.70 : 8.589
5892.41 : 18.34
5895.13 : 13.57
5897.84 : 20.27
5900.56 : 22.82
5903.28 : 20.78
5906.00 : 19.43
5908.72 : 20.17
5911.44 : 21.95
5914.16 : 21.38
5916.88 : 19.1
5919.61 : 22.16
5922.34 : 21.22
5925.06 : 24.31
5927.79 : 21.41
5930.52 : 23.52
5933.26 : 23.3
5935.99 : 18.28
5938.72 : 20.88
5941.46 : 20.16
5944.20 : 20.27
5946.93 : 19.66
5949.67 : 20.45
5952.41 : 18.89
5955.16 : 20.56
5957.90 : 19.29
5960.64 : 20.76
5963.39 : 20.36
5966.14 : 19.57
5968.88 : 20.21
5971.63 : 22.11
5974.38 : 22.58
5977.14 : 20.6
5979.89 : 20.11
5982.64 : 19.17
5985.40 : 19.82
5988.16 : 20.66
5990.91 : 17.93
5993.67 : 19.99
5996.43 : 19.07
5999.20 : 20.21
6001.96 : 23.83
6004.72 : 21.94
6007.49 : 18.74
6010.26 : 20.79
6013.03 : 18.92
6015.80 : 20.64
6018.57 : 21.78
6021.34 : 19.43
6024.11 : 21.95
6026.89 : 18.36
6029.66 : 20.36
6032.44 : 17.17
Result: 3.3 A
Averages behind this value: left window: 21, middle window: 19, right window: 21.3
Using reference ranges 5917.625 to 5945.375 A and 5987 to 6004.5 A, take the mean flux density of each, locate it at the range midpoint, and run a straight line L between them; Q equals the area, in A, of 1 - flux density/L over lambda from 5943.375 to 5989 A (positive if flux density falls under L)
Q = 1.3 A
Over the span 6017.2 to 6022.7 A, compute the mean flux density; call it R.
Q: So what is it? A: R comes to 20.6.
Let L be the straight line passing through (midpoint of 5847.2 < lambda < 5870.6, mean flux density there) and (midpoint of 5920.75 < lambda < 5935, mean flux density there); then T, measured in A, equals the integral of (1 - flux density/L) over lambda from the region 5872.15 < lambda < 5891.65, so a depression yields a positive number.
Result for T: 2.4 A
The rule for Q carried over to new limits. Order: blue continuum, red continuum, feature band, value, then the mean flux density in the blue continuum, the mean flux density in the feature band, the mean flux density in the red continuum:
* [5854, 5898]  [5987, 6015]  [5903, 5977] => -3.2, 19.7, 20.8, 20.2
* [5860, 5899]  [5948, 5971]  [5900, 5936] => -3.3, 19.3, 21.5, 20.1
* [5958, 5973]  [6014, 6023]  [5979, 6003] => 0.6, 20.5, 20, 20.6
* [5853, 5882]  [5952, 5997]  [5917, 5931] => -1.0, 21.2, 22.2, 20.1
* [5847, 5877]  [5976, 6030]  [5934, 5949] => 0.6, 21.6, 20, 20.2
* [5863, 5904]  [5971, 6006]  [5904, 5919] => -0.6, 19.4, 20.5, 20.6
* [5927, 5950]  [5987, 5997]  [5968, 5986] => -0.8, 20.9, 20.7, 19.4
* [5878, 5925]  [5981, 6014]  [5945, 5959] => 0.1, 19.8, 19.8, 20.1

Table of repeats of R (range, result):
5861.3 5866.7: 21.6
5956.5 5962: 20.1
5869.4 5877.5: 20.8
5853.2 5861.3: 22.2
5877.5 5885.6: 21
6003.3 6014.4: 20.1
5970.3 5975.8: 22.3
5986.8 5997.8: 19.4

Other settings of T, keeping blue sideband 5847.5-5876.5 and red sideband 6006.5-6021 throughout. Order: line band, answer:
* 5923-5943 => -0.7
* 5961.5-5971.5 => 0.1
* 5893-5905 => 1.1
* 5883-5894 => 2.1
